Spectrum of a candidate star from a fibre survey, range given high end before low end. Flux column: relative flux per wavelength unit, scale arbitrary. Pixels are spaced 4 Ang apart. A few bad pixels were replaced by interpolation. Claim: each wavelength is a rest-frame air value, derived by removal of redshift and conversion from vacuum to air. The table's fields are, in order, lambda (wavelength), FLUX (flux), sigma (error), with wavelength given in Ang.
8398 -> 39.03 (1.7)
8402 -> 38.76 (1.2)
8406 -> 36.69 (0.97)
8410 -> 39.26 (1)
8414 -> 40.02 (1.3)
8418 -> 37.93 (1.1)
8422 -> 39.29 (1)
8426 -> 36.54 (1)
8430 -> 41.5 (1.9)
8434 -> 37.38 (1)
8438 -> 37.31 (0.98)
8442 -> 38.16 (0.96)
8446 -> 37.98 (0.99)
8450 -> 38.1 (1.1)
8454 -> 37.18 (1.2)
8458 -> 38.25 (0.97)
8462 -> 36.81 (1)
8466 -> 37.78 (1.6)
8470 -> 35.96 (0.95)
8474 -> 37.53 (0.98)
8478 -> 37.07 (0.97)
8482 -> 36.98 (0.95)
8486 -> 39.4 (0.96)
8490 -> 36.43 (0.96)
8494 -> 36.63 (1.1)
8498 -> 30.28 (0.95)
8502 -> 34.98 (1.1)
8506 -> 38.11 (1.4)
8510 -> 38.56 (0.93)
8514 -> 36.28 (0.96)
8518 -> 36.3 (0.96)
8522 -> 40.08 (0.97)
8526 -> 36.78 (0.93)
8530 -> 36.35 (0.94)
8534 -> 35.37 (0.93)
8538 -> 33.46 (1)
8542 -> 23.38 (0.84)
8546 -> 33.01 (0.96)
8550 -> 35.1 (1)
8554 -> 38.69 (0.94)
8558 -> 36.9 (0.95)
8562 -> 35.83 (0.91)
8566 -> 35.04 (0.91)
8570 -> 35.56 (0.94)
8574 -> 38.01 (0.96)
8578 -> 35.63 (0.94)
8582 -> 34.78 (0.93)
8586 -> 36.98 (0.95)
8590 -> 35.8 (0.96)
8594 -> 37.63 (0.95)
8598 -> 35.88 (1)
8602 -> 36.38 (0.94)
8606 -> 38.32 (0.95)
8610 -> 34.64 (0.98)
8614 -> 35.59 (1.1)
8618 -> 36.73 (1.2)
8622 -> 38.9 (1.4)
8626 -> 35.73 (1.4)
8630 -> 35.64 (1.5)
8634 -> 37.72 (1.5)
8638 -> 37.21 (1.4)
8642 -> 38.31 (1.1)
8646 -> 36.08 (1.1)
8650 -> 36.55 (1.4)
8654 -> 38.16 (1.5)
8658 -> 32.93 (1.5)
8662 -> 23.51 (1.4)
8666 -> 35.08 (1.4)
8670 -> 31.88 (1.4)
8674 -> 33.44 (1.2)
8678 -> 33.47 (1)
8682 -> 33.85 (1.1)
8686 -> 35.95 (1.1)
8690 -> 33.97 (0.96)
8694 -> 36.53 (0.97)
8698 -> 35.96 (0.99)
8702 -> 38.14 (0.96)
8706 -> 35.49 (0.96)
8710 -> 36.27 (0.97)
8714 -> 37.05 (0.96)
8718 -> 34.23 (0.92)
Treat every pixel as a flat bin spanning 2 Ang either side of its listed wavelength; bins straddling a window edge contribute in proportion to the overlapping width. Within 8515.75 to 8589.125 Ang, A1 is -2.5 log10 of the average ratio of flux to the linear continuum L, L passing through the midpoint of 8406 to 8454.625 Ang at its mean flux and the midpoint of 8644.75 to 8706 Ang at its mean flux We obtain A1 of 0.03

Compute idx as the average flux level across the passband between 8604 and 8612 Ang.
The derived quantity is 36.5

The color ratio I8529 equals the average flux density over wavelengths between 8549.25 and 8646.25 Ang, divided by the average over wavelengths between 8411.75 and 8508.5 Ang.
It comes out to 0.98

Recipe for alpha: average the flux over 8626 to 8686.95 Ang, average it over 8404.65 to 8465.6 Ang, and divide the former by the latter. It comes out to 0.9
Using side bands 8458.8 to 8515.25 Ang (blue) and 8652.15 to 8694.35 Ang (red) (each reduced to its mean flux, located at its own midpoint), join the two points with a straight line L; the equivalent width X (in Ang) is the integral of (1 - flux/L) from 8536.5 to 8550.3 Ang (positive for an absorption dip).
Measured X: 1.9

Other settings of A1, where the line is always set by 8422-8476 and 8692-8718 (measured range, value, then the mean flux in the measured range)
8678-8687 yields 0.06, 34.5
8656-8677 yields 0.16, 31.5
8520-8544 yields 0.09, 34.2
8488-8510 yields 0.06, 35.6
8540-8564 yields 0.10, 33.8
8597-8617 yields 0.02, 36.2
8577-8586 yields 0.05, 35.6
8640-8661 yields 0.03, 35.8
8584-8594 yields 0.01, 36.6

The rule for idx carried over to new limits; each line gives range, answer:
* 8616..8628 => 37.1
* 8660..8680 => 31.5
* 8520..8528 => 38.4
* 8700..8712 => 36.6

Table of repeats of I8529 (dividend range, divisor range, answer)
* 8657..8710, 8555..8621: 0.94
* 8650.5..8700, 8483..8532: 0.92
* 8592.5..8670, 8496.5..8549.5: 1.02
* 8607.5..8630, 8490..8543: 1.03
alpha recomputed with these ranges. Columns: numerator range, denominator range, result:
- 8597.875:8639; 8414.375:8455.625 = 0.96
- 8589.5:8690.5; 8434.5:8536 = 0.96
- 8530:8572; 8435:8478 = 0.92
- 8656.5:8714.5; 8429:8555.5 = 0.94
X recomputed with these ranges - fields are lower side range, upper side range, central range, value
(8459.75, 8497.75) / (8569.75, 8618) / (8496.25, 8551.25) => 2.7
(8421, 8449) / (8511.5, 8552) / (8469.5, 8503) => 0.2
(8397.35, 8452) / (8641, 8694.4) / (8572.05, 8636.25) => -2.3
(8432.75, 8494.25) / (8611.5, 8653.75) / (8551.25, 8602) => 0.9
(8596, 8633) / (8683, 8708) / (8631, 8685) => 2.5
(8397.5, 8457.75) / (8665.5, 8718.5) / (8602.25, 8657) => -1.4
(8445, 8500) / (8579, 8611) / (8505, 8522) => -0.4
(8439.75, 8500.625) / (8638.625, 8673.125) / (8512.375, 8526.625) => -0.5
